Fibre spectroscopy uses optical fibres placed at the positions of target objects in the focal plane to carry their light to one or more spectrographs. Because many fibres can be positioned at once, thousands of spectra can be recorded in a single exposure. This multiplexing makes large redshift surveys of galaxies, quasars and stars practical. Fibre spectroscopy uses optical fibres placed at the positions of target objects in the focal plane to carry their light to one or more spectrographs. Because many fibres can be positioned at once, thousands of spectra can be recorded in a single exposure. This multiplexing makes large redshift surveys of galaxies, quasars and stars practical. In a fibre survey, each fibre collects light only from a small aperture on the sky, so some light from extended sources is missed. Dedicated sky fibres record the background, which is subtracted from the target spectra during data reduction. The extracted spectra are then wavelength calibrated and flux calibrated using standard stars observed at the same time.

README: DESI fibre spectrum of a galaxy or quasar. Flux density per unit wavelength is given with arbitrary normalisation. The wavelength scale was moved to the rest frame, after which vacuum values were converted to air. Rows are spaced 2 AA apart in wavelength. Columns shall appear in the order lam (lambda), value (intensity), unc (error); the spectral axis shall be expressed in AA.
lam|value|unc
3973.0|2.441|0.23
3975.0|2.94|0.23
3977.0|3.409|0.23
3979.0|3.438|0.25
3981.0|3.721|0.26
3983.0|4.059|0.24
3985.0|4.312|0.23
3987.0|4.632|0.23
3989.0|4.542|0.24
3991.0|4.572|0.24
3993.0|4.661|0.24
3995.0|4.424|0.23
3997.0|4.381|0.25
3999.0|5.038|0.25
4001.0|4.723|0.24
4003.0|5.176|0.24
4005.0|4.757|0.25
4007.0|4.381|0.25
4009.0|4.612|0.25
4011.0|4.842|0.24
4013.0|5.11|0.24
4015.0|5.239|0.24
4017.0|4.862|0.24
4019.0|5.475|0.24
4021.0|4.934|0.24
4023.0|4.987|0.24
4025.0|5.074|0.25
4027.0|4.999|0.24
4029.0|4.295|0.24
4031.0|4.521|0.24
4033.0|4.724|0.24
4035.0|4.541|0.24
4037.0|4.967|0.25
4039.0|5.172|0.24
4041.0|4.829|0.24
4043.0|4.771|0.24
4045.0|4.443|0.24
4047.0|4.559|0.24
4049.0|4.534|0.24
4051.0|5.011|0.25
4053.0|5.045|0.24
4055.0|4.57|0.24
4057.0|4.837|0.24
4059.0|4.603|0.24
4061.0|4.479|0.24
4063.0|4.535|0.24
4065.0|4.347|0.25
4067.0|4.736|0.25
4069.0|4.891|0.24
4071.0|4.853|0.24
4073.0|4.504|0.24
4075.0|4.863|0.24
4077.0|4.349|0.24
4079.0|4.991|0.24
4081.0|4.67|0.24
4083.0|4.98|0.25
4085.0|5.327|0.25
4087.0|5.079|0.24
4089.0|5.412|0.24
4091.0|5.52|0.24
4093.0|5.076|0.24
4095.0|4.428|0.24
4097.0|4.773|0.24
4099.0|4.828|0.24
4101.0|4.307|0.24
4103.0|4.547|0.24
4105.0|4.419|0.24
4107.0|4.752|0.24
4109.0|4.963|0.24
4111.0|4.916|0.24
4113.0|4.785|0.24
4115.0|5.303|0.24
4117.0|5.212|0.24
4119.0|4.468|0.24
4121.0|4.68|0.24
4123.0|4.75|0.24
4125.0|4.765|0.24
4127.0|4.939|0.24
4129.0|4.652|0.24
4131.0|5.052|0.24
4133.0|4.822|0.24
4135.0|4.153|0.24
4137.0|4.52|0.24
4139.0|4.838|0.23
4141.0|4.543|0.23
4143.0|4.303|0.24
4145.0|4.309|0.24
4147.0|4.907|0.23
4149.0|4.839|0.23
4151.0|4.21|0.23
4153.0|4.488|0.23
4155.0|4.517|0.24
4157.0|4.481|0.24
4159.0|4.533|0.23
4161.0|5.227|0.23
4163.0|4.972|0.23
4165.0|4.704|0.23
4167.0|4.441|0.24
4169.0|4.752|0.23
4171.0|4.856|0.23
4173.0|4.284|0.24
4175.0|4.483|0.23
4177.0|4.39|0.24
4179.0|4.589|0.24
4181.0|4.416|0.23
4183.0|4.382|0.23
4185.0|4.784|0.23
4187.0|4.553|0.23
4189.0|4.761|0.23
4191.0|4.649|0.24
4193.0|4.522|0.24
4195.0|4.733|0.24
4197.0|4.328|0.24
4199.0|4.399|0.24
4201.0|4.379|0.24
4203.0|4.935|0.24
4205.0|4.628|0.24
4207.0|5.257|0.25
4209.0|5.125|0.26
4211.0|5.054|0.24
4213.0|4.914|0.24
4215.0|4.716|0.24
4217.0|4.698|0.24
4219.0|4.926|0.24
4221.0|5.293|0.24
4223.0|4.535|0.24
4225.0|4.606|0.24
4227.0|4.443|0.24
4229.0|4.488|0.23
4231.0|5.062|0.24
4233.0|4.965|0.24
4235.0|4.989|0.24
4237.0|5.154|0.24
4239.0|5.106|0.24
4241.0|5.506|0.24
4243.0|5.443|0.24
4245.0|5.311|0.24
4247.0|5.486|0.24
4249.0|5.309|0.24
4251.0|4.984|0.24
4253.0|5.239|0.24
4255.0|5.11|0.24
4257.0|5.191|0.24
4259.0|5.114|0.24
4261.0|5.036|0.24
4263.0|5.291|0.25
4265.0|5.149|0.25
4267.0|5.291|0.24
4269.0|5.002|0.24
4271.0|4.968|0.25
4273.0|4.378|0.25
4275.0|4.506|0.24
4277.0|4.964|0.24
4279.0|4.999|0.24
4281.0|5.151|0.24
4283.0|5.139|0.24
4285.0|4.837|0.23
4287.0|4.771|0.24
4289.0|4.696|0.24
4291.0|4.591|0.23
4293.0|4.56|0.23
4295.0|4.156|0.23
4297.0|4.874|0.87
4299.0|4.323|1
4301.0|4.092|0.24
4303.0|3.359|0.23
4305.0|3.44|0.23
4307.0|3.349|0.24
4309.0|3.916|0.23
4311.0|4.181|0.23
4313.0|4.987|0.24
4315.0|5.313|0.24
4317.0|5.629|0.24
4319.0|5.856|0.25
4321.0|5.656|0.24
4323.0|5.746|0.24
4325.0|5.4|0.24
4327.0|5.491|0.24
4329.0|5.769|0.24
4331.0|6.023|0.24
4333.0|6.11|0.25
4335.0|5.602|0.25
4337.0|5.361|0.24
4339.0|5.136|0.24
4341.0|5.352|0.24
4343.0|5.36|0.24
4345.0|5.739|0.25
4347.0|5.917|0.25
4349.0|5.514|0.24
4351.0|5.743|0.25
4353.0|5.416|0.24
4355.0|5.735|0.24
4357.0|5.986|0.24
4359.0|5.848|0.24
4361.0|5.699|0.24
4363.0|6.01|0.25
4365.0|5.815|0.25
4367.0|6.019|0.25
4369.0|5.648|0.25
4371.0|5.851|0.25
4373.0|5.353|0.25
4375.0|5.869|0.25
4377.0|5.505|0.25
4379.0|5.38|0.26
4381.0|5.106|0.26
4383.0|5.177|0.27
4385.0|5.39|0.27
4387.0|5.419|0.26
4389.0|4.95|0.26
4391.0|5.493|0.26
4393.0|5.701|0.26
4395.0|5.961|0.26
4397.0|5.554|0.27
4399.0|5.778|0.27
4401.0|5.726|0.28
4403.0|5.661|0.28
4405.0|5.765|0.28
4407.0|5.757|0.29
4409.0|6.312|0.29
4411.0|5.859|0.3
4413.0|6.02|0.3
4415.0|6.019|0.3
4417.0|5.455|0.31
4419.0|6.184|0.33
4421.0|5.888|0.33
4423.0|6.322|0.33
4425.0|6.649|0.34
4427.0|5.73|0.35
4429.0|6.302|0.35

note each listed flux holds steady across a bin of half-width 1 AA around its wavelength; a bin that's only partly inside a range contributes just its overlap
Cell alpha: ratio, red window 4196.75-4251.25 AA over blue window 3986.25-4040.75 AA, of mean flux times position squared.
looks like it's 1.1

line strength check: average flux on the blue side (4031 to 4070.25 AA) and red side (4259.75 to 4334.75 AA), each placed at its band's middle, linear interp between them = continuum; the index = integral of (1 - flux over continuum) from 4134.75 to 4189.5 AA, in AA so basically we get 2.4 AA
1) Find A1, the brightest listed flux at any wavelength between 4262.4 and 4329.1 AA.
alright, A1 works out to 5.856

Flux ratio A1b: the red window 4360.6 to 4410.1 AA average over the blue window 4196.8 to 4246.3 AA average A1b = 1.15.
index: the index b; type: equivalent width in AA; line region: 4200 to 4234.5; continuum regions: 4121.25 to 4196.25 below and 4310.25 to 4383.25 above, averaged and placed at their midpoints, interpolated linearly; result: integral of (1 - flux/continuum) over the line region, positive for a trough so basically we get 0.7 AA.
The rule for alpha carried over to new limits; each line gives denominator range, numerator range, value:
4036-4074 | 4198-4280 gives 1.15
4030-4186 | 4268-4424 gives 1.27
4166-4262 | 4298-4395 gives 1.17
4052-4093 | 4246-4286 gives 1.15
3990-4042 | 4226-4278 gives 1.18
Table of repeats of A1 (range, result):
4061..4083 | 4.991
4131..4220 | 5.257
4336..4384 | 6.019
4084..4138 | 5.52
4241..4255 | 5.506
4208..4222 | 5.293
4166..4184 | 4.856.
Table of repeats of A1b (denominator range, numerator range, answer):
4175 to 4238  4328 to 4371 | 1.21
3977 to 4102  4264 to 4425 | 1.13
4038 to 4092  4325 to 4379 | 1.18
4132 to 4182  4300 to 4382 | 1.17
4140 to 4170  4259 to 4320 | 1.02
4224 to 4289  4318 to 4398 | 1.12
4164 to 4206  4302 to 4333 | 1.09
